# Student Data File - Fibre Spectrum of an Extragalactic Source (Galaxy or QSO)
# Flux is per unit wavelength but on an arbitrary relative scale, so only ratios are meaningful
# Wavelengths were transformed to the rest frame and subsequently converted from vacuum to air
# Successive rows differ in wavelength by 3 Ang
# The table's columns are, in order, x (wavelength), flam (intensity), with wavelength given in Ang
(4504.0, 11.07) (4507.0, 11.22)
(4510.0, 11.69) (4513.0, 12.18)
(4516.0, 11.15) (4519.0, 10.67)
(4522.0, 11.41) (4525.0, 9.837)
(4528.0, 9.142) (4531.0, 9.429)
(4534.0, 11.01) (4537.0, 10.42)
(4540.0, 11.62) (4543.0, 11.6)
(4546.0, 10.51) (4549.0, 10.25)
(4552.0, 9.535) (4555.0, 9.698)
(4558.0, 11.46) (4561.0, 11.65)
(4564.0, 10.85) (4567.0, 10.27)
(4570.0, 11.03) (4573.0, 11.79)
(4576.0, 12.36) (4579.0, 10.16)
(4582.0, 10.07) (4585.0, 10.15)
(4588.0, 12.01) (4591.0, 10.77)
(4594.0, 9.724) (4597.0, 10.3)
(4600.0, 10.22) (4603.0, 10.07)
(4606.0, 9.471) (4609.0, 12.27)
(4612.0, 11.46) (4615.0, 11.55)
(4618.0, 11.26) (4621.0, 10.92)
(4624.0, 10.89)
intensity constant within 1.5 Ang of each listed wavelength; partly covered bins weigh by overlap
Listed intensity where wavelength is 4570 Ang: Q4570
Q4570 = 11.03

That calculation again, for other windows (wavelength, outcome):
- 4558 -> 11.46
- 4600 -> 10.22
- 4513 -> 12.18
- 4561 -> 11.65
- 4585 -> 10.15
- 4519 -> 10.67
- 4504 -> 11.07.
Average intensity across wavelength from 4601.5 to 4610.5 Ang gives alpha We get 10.6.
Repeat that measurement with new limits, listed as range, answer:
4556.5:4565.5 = 11.3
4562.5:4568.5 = 10.6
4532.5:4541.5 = 11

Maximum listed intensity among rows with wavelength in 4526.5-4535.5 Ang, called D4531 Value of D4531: 11.01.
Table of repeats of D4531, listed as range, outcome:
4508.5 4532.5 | 12.18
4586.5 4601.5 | 12.01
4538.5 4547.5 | 11.62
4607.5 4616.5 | 12.27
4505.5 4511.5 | 11.69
